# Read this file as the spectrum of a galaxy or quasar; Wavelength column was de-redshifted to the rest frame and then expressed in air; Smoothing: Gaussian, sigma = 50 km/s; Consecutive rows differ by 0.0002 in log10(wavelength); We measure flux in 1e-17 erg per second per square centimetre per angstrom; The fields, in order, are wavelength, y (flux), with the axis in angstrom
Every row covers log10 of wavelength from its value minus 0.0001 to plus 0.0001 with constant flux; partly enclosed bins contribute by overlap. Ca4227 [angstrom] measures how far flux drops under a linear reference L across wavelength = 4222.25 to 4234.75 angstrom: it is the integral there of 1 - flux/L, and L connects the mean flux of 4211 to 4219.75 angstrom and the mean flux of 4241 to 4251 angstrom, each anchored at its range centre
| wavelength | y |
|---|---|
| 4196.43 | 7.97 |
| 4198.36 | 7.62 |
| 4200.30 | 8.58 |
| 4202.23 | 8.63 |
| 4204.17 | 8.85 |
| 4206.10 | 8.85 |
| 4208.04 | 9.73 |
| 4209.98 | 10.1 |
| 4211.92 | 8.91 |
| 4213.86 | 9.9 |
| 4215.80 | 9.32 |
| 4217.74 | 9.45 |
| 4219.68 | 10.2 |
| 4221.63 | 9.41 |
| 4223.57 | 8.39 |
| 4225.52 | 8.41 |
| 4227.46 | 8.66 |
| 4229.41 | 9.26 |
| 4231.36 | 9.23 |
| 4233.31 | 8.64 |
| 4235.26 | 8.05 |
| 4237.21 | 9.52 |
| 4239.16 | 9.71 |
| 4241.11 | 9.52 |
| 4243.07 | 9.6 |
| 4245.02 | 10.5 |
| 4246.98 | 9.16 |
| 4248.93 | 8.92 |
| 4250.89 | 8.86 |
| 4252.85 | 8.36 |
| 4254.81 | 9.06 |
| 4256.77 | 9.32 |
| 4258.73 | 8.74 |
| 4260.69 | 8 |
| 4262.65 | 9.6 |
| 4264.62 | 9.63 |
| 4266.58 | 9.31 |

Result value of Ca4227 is 1.0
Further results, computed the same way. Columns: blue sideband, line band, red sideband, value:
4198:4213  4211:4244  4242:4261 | -0.6 angstrom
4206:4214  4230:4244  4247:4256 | -0.2 angstrom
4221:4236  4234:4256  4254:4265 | -0.7 angstrom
